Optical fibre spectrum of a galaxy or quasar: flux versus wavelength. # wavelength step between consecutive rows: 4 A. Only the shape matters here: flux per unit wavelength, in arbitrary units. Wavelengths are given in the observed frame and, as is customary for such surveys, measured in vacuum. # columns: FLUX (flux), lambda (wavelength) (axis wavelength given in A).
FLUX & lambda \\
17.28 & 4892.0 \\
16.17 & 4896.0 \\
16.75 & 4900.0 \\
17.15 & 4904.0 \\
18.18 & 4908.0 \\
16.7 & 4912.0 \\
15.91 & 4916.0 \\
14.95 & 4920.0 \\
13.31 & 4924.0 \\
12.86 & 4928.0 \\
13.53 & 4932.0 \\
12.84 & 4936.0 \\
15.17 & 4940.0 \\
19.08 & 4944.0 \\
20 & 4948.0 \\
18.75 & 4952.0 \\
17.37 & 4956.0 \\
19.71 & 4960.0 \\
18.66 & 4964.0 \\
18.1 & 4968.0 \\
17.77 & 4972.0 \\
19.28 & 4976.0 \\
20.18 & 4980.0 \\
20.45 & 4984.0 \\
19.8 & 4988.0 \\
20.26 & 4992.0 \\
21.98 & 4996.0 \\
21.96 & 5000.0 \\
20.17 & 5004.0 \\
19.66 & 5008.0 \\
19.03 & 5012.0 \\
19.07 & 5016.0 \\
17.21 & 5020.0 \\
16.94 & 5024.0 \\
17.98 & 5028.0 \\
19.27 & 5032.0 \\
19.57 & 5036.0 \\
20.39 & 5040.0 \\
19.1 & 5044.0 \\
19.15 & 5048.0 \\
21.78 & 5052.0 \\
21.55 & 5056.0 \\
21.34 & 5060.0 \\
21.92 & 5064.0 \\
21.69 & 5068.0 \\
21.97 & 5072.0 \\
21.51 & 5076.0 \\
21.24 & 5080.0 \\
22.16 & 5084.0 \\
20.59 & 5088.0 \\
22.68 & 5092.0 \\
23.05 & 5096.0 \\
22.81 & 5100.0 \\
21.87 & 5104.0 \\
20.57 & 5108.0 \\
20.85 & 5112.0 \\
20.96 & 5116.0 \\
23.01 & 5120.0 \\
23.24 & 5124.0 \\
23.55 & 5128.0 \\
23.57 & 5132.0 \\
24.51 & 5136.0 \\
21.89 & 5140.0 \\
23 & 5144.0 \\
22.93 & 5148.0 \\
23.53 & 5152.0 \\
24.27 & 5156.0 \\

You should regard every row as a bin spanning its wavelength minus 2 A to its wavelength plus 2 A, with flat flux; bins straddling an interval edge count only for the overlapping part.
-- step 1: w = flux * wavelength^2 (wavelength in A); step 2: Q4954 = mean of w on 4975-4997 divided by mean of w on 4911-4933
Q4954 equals 1.44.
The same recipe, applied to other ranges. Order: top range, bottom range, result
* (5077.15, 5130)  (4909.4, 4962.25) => 1.45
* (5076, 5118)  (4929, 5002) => 1.23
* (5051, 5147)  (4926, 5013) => 1.26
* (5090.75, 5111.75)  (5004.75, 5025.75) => 1.23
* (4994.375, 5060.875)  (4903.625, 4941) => 1.38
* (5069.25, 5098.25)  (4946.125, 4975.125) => 1.23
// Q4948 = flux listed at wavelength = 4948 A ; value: 20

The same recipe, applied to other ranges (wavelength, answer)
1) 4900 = 16.75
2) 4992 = 20.26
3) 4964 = 18.66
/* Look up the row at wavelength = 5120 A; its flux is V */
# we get 23.01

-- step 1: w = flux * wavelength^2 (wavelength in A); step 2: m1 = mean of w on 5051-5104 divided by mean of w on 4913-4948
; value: 1.5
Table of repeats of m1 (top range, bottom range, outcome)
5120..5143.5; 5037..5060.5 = 1.18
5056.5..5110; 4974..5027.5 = 1.15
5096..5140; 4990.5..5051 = 1.20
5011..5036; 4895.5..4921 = 1.15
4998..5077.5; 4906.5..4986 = 1.21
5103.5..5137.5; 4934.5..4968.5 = 1.35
